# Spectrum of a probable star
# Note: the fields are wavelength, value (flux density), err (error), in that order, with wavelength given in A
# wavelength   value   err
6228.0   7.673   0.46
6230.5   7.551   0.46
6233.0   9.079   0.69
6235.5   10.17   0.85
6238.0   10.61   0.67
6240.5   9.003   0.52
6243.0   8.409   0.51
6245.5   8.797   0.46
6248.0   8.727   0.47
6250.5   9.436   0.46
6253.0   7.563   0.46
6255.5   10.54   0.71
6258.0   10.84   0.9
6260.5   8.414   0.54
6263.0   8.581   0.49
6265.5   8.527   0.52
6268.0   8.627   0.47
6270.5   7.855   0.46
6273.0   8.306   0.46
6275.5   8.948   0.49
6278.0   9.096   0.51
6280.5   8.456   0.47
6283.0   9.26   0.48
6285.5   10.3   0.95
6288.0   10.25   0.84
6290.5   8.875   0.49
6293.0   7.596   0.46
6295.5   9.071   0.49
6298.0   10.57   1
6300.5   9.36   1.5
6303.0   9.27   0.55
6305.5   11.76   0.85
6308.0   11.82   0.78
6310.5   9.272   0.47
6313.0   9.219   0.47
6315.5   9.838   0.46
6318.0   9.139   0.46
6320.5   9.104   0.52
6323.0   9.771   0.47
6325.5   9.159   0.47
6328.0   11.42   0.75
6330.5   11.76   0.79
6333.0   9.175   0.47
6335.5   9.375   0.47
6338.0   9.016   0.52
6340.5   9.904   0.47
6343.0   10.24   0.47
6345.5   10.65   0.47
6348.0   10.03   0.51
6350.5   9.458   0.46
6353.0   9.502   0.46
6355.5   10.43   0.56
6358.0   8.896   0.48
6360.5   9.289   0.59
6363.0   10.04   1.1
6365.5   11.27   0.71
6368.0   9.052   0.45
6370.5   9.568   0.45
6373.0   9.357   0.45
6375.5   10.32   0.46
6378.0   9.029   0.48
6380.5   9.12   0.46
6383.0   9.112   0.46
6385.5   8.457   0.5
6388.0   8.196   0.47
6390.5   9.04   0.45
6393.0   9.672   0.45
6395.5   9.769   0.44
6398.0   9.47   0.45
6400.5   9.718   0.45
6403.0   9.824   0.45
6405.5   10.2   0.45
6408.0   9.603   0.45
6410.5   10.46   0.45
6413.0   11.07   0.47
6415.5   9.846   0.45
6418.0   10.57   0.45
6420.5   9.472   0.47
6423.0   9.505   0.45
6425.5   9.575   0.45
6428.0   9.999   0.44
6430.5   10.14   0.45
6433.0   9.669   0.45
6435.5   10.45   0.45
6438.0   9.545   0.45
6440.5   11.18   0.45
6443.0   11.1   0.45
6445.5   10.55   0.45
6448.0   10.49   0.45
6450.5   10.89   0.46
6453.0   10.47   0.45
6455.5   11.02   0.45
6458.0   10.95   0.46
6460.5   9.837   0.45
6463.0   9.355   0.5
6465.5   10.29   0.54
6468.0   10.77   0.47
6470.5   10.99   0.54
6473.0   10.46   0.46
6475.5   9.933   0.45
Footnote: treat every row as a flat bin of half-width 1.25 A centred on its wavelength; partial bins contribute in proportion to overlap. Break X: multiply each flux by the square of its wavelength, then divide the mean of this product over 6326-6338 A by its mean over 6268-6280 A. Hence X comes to 1.2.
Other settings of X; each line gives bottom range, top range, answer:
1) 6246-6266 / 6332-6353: 1.10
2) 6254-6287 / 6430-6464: 1.22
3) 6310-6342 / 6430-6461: 1.12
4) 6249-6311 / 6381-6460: 1.12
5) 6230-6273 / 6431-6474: 1.24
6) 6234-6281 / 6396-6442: 1.17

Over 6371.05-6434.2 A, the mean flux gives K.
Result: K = 9.65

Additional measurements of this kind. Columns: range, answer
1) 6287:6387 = 9.71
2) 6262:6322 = 9.3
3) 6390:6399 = 9.53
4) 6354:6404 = 9.48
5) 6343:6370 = 9.87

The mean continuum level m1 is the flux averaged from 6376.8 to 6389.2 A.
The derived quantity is 8.78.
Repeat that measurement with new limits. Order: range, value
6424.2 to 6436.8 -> 9.96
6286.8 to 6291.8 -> 9.54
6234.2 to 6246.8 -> 9.39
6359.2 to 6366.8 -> 10.2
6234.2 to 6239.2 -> 10.4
